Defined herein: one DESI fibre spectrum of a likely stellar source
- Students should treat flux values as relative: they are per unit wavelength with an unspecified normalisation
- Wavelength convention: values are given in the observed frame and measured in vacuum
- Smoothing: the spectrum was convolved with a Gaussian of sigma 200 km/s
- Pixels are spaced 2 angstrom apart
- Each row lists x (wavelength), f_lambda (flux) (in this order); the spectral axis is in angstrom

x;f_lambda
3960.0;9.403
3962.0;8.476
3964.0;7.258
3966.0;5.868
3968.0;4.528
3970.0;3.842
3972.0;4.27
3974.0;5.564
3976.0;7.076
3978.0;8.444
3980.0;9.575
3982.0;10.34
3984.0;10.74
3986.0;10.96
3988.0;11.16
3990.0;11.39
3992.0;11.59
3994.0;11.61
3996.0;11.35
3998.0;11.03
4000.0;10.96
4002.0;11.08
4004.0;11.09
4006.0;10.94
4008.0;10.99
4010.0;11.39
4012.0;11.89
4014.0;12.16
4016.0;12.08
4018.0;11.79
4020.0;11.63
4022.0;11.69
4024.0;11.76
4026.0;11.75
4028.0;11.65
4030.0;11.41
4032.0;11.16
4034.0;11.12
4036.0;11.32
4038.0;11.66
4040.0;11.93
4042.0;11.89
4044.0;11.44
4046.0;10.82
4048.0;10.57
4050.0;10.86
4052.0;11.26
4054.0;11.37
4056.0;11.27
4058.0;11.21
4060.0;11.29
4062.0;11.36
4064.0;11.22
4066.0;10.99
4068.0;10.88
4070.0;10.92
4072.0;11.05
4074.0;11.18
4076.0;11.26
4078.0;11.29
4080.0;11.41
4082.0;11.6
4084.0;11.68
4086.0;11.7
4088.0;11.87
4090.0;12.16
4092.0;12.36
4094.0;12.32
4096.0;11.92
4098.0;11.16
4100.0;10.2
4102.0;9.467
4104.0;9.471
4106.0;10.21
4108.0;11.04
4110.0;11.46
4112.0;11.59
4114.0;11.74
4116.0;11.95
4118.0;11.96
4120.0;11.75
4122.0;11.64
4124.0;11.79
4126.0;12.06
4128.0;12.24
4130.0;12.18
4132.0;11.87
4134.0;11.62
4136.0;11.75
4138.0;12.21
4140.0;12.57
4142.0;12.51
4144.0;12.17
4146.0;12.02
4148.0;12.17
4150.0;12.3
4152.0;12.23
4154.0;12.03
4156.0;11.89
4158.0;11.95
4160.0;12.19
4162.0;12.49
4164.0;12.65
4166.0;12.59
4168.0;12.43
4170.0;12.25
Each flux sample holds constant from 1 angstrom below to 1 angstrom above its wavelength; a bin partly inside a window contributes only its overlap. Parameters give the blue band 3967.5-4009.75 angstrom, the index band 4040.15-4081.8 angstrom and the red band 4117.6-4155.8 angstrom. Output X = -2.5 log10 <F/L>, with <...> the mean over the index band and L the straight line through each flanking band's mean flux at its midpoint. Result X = -0.043 mag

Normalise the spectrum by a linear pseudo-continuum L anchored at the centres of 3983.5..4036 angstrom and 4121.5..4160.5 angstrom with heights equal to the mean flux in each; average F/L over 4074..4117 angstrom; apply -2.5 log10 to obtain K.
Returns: 0.048 mag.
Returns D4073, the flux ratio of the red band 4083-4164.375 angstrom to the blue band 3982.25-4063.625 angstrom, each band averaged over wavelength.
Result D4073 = 1.04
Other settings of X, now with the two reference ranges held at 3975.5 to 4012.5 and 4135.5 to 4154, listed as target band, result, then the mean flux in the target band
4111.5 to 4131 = 0.01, 11.9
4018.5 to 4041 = -0.04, 11.6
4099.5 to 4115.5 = 0.11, 10.7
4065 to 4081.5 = 0.04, 11.1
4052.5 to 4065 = 0.01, 11.3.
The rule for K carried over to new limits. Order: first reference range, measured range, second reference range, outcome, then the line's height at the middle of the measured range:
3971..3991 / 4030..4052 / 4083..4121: -0.115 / 10.2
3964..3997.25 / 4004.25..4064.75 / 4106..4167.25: -0.170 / 9.78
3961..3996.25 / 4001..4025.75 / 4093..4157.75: -0.241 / 9.25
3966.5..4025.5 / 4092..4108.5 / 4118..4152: 0.072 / 11.6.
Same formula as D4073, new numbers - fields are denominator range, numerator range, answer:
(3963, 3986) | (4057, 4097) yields 1.59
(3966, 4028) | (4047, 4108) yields 1.11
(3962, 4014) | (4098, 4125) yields 1.18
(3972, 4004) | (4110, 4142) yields 1.19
